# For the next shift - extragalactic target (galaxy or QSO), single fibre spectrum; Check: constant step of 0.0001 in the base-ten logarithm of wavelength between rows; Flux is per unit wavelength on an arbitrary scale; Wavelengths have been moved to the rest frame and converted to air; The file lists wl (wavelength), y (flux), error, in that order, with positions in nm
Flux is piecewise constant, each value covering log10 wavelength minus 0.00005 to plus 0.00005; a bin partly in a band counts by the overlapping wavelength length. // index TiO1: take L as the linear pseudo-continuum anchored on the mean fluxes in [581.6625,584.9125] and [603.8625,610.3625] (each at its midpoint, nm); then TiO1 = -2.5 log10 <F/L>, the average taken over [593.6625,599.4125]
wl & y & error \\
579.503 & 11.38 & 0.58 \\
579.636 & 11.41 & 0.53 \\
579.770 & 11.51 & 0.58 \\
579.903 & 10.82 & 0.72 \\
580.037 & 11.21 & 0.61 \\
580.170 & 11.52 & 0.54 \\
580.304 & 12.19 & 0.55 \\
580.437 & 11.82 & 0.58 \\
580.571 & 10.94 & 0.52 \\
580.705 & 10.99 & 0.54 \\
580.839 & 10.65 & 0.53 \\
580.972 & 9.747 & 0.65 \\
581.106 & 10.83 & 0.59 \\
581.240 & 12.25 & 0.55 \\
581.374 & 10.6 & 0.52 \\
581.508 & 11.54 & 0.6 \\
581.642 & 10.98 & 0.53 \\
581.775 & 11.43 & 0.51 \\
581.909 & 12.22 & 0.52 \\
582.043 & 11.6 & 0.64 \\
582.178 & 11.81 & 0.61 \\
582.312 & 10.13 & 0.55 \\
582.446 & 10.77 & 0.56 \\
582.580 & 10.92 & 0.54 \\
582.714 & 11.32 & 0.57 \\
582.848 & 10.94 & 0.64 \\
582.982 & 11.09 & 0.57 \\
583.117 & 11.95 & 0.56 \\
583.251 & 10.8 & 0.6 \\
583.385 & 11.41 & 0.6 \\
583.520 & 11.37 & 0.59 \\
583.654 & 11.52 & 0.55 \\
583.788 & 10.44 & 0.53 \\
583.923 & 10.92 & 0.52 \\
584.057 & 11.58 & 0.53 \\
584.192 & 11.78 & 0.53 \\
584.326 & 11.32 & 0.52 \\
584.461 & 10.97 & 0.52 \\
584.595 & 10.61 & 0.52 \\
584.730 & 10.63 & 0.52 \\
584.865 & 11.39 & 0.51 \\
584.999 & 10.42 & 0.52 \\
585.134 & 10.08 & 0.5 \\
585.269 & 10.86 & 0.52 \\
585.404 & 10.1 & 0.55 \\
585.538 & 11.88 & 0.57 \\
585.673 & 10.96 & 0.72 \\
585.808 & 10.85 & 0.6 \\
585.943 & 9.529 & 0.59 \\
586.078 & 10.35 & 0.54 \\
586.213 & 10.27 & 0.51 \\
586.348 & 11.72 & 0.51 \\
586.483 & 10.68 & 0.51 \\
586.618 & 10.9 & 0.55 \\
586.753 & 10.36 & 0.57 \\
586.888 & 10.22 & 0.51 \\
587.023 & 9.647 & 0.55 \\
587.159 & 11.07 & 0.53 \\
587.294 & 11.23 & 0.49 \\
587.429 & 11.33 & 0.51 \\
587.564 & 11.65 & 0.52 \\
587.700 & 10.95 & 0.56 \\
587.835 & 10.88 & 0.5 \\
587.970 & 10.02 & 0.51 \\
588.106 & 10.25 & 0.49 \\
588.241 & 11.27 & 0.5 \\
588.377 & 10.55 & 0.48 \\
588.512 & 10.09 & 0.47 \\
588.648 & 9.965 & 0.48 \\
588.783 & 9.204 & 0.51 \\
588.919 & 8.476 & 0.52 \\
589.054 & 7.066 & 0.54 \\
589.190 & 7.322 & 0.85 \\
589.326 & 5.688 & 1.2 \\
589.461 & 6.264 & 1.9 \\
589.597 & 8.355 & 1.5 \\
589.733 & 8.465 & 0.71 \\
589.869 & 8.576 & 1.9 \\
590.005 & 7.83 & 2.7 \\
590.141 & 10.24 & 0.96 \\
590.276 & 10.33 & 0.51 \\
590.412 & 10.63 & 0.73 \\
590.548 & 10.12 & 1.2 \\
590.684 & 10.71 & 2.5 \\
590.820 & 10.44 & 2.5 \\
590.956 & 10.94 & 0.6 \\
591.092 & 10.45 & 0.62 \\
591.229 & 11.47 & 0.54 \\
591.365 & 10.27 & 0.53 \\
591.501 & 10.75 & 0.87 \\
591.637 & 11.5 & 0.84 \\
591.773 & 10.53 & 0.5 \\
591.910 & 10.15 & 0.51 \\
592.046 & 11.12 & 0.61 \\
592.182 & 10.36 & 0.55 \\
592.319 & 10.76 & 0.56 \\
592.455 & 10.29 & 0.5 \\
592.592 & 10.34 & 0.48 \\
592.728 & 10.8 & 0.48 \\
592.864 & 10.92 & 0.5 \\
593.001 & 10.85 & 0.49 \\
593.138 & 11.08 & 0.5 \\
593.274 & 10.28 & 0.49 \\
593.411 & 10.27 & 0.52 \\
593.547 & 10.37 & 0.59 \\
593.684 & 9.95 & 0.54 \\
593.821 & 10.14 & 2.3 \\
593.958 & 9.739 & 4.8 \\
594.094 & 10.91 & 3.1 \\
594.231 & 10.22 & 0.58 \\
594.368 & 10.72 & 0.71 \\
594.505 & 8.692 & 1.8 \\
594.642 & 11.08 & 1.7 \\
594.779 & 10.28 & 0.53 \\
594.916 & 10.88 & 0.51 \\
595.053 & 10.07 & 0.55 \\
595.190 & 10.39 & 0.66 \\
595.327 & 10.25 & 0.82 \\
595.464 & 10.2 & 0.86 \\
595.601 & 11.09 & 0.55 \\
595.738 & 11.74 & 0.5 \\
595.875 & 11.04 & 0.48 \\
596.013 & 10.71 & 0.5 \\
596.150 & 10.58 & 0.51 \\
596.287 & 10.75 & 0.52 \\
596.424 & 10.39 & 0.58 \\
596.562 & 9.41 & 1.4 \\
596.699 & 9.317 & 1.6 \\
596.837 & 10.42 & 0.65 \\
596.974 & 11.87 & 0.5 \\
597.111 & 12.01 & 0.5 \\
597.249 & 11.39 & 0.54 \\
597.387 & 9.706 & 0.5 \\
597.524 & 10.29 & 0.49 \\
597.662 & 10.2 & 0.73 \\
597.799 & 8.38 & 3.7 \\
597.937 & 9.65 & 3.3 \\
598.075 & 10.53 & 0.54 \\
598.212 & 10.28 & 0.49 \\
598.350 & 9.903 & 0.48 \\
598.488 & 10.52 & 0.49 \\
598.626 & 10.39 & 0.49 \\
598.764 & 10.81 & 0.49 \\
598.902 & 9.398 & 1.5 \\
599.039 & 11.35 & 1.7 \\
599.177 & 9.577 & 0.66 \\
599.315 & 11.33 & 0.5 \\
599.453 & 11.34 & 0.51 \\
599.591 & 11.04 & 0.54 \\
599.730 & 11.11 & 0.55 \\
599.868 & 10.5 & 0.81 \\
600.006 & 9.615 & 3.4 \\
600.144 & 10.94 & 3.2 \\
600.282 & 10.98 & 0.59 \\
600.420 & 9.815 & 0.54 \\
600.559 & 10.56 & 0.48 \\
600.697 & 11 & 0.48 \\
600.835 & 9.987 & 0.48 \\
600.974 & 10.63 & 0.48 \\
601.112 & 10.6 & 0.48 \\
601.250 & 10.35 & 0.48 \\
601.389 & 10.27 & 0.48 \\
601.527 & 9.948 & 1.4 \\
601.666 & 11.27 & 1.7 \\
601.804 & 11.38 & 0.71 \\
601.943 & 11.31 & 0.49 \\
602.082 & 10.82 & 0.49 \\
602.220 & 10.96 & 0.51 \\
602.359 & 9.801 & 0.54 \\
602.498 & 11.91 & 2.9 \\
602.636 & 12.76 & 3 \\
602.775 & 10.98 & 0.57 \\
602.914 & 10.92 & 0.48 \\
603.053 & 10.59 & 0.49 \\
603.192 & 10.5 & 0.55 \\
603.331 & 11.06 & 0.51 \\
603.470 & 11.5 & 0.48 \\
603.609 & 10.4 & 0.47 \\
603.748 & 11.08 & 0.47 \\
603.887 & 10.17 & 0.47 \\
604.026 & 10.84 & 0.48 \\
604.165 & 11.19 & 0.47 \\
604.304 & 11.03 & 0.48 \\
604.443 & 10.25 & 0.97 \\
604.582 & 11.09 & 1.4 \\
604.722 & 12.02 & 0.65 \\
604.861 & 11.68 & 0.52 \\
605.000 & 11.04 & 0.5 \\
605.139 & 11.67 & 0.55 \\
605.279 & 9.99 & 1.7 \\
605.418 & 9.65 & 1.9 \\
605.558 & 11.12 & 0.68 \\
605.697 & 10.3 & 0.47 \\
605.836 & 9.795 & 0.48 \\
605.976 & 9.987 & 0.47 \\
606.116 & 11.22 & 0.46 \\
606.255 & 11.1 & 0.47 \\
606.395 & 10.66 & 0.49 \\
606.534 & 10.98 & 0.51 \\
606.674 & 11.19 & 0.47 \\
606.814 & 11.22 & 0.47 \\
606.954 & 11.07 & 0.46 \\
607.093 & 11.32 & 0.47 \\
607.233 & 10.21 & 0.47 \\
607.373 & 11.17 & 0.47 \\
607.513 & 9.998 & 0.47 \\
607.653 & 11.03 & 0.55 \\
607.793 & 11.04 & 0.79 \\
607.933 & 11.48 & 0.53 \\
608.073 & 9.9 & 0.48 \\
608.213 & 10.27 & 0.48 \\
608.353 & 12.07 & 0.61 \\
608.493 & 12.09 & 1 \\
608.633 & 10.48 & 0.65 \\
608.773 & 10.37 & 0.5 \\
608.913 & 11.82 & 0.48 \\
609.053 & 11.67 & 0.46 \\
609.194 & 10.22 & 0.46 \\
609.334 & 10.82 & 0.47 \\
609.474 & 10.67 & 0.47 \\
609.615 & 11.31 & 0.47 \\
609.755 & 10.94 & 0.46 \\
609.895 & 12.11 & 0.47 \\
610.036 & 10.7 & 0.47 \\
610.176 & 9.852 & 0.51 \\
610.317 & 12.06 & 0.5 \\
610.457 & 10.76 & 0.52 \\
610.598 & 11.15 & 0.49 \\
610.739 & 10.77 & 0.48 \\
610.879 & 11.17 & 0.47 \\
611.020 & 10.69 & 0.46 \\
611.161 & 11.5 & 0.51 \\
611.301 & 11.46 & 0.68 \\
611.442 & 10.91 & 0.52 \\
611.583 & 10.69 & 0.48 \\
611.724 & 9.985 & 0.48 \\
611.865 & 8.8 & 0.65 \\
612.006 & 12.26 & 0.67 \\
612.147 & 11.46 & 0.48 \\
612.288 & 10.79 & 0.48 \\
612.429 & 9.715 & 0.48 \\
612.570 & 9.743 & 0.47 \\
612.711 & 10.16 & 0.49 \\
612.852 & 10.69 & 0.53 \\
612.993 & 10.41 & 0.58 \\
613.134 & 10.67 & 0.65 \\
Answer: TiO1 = 0.06 mag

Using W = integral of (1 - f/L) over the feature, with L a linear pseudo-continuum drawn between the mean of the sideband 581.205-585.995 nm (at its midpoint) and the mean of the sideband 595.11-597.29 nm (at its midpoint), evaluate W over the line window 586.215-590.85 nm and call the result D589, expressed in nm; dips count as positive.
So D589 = 0.491 nm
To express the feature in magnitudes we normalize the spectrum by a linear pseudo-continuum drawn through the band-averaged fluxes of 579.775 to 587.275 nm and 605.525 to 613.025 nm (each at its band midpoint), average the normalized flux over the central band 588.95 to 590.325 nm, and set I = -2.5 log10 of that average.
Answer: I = 0.34 mag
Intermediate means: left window 11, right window 10.8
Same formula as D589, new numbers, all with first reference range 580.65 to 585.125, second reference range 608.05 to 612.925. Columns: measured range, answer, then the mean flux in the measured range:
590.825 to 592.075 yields 0.03 nm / 10.8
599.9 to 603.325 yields 0.06 nm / 10.7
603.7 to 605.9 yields 0.02 nm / 10.8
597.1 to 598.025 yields 0.07 nm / 10.1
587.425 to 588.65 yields 0.04 nm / 10.7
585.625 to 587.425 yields 0.07 nm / 10.6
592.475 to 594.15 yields 0.08 nm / 10.5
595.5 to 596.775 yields 0.05 nm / 10.5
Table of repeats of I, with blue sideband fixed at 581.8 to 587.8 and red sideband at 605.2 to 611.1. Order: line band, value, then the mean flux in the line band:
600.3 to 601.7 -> 0.05 mag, 10.4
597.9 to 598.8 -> 0.06 mag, 10.3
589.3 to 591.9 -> 0.13 mag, 9.74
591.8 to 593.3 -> 0.03 mag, 10.6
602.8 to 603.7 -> 0.01 mag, 10.8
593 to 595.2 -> 0.06 mag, 10.3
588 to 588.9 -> 0.09 mag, 10.1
